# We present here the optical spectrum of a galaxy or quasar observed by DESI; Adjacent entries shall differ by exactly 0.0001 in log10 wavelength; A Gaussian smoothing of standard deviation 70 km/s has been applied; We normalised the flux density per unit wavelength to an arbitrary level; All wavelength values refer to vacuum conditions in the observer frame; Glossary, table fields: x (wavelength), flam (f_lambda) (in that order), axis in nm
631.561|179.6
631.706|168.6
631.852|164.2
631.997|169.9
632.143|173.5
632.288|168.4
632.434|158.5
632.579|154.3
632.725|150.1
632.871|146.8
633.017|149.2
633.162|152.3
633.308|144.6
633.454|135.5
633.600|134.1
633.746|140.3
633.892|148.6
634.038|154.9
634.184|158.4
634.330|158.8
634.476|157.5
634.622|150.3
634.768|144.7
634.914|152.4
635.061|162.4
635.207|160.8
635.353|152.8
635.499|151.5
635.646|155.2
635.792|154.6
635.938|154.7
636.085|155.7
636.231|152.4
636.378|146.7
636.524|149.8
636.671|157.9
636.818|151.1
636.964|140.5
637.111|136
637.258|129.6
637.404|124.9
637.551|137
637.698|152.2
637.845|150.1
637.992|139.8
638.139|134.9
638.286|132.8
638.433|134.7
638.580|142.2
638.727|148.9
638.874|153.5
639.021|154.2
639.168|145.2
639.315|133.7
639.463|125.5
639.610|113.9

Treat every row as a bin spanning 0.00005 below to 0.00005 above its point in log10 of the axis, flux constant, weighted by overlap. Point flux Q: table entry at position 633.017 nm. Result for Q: 149.2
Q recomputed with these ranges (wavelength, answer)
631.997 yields 169.9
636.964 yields 140.5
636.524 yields 149.8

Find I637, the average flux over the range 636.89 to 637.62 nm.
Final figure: 134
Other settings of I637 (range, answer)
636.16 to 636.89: 151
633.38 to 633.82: 137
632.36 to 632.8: 154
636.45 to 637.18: 147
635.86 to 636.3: 154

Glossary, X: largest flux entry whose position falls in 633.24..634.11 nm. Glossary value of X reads 154.9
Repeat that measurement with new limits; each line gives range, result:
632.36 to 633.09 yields 158.5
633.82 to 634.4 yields 158.8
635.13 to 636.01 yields 160.8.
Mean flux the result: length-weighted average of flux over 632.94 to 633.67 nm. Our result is 143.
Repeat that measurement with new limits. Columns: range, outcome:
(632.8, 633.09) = 148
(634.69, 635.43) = 155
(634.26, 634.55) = 158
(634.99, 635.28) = 162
